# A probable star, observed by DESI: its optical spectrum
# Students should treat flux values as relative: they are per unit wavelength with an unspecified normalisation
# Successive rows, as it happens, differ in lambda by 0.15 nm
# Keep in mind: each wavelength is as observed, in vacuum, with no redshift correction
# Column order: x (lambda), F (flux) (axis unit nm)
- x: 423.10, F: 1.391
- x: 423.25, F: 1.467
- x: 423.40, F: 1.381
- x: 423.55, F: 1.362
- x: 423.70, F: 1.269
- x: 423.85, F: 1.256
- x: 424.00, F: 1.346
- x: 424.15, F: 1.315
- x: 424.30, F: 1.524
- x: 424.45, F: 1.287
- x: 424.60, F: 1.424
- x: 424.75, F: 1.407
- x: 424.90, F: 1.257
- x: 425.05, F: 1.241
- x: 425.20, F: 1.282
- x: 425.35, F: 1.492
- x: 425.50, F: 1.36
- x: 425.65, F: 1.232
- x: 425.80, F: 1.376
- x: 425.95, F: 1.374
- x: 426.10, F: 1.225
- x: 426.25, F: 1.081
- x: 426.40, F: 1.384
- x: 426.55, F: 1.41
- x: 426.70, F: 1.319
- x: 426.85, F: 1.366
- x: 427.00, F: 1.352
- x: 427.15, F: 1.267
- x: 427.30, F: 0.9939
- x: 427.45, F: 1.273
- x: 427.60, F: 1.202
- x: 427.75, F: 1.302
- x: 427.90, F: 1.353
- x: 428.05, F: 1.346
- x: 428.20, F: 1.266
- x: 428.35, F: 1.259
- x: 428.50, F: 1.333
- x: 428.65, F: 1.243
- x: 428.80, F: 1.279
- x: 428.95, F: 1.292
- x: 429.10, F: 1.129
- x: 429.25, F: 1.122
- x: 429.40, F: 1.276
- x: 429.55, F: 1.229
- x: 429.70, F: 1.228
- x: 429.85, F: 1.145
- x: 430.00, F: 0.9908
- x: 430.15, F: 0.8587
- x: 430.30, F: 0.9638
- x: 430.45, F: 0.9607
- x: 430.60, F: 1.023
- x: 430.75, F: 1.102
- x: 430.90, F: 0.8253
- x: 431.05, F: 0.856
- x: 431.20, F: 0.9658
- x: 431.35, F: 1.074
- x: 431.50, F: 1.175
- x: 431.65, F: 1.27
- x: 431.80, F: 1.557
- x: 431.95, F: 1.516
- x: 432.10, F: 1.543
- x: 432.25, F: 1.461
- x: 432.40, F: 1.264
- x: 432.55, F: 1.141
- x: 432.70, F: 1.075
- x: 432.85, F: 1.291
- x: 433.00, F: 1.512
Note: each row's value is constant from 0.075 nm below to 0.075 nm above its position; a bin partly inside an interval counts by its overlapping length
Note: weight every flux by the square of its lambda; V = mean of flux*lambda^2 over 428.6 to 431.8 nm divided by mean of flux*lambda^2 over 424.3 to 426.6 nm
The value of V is 0.85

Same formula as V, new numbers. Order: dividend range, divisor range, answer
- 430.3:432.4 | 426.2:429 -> 0.93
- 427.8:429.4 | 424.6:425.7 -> 0.96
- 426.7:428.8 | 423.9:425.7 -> 0.96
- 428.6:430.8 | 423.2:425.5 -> 0.85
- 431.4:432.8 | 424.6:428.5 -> 1.05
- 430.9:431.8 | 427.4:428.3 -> 0.86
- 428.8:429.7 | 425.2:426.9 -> 0.93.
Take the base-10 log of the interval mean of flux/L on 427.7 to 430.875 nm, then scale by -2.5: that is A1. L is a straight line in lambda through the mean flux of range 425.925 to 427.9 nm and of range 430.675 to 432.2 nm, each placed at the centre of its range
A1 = 0.06 mag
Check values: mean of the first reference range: 1.27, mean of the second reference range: 1.19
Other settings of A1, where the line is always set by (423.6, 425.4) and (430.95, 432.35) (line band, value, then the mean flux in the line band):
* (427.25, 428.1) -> 0.05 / 1.25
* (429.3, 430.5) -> 0.18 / 1.08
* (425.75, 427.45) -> 0.03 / 1.28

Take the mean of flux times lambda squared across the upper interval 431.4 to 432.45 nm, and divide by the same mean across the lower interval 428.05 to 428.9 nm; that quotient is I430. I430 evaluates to 1.1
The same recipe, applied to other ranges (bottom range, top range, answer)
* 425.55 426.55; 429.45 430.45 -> 0.84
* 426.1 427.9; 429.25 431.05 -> 0.84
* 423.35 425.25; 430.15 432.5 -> 0.90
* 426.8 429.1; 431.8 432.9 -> 1.08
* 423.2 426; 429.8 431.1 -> 0.74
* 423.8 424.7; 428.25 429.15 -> 0.94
